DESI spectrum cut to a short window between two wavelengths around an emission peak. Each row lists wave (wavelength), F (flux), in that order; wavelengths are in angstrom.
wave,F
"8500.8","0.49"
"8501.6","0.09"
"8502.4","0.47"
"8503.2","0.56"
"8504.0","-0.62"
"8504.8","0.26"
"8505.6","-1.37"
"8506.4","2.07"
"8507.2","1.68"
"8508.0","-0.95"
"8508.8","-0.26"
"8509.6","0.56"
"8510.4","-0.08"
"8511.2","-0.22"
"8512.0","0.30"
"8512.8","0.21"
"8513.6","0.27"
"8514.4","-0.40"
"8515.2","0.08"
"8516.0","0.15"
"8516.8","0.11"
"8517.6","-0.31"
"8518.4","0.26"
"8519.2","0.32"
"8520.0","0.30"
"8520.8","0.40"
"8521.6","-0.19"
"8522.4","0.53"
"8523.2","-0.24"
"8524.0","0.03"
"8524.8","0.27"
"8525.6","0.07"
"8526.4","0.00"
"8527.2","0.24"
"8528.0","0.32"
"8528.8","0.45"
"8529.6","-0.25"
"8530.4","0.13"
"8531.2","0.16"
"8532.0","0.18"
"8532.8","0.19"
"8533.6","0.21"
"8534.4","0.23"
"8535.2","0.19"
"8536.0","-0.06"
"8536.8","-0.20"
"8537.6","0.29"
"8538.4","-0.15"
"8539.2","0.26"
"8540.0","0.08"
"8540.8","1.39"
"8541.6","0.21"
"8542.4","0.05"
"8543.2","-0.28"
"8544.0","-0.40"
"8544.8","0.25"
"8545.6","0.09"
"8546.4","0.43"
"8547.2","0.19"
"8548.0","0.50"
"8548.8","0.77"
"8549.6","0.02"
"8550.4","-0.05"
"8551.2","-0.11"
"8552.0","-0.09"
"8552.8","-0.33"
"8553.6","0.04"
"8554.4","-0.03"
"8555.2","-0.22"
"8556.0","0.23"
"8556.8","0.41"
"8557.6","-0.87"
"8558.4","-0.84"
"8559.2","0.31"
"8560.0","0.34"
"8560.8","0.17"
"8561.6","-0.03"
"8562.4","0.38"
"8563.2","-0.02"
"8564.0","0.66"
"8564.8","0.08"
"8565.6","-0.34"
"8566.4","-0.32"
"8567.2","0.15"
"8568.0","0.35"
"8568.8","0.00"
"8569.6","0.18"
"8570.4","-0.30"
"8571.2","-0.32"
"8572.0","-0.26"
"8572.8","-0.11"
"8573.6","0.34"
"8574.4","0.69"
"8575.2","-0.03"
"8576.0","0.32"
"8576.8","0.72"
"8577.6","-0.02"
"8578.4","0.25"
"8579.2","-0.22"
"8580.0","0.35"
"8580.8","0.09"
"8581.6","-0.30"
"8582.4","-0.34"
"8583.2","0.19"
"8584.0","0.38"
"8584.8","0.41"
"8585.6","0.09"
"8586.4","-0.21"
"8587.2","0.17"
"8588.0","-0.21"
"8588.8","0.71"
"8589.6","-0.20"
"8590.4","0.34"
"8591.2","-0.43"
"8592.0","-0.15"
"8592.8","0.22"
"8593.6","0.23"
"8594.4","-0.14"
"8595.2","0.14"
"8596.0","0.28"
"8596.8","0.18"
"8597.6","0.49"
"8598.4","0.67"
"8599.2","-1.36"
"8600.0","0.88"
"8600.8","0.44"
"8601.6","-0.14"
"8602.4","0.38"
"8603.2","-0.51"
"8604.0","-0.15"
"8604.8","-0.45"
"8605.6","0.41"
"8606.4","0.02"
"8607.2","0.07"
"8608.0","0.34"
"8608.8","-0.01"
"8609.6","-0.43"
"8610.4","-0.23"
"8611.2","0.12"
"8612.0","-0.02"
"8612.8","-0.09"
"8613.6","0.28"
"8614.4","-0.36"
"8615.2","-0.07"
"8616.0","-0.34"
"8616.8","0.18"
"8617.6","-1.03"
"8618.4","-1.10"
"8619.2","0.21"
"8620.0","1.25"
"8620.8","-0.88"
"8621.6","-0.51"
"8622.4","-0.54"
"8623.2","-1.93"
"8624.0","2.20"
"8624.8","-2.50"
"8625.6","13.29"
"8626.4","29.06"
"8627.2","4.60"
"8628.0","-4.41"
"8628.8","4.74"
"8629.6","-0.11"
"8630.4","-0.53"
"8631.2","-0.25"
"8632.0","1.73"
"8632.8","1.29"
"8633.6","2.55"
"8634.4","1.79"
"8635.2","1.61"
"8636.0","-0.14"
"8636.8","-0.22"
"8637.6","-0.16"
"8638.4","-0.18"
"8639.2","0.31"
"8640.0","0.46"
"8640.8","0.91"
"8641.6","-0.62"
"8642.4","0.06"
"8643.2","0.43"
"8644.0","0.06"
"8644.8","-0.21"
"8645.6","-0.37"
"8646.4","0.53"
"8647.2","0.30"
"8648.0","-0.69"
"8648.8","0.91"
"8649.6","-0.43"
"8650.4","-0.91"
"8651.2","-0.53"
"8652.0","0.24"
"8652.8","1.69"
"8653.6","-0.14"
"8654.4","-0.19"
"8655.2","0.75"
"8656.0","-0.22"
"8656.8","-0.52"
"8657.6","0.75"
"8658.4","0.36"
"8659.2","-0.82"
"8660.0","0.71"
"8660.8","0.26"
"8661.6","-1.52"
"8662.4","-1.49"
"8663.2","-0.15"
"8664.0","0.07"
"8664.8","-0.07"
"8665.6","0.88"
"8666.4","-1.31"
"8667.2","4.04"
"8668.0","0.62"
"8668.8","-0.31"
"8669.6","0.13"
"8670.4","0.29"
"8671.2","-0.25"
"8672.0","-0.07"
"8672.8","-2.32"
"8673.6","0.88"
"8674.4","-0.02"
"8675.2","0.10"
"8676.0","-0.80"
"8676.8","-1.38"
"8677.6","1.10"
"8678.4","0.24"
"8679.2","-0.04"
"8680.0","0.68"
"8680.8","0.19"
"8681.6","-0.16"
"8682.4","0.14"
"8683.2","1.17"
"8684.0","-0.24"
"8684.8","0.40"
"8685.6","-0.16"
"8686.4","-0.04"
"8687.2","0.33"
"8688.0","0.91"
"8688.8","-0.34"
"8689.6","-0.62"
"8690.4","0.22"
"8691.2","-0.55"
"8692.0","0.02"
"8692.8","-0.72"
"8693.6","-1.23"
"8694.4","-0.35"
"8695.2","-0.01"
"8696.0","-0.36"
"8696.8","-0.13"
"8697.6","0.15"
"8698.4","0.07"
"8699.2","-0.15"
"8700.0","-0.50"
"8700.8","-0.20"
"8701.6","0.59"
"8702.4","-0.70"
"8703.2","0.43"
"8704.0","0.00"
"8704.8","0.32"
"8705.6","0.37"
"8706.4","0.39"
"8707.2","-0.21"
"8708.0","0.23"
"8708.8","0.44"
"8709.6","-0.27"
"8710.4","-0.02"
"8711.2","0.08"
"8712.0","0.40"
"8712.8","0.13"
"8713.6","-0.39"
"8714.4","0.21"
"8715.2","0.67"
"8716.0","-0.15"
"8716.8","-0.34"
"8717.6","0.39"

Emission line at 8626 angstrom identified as [O II] 3727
